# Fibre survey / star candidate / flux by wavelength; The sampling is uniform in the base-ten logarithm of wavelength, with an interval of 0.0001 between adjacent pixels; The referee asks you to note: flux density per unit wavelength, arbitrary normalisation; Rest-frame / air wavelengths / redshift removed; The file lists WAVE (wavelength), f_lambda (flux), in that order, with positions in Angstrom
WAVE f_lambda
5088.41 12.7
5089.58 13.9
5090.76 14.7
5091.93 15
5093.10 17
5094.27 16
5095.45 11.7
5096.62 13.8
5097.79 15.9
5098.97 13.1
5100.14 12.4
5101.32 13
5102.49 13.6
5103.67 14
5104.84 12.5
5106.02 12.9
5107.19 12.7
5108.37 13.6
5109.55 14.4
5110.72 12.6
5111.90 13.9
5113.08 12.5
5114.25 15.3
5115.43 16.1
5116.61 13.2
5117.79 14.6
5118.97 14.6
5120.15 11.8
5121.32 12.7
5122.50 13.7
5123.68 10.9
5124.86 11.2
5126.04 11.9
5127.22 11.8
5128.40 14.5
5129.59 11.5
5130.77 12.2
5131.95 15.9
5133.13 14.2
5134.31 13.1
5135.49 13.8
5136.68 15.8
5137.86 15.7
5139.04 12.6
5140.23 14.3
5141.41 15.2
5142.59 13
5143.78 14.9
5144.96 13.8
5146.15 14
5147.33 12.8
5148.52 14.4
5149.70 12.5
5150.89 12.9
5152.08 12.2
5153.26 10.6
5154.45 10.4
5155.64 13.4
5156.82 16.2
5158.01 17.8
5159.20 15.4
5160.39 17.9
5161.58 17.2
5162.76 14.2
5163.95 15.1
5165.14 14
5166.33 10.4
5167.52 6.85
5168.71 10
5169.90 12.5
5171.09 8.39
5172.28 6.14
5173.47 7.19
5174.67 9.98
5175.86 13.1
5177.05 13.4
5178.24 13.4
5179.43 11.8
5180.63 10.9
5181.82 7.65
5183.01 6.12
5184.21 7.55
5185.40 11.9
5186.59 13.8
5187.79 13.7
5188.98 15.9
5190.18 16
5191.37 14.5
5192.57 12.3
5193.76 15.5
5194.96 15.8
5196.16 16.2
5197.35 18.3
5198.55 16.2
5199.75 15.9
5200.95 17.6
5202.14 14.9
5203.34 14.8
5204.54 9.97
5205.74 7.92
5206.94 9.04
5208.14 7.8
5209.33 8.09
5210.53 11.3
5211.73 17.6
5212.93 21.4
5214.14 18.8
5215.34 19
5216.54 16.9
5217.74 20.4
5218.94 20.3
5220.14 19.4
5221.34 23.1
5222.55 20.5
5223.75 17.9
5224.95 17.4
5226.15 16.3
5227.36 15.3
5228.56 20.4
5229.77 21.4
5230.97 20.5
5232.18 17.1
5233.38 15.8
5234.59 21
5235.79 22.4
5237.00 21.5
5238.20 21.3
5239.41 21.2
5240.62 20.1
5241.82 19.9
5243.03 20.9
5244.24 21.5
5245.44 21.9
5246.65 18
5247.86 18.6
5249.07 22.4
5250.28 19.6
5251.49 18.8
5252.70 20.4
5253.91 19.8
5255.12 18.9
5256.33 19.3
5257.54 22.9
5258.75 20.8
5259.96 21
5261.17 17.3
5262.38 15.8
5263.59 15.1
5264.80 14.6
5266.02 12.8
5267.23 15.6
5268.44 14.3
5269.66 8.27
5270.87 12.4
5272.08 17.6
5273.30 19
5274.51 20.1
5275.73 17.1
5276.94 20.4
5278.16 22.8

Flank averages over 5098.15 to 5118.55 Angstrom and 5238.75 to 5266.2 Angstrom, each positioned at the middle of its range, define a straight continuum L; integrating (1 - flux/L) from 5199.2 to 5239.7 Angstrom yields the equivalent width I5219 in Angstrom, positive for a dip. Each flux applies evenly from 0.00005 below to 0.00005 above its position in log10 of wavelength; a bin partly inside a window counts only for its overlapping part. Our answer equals 2.0 Angstrom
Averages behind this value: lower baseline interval 13.6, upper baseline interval 19.3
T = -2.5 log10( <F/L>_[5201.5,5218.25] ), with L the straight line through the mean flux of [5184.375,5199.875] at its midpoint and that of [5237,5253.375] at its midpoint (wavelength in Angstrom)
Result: 0.19 mag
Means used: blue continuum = 14.8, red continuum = 20.4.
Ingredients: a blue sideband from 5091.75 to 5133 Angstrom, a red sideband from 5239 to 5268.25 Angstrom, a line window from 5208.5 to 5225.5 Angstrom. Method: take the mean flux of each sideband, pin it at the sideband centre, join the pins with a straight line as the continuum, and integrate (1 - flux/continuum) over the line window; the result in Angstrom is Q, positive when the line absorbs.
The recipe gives -0.3 Angstrom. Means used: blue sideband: 13.5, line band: 17.9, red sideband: 19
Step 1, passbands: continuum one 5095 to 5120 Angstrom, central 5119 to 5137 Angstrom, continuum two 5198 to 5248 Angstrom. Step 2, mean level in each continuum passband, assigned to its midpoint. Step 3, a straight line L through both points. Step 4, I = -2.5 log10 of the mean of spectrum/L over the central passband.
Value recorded 0.106 mag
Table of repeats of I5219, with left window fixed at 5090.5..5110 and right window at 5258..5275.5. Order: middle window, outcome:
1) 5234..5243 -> -3.03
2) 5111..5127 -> 1.04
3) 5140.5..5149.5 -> 0.33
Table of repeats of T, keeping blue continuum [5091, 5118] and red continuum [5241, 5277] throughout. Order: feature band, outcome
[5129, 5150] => 0.07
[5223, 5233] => -0.06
